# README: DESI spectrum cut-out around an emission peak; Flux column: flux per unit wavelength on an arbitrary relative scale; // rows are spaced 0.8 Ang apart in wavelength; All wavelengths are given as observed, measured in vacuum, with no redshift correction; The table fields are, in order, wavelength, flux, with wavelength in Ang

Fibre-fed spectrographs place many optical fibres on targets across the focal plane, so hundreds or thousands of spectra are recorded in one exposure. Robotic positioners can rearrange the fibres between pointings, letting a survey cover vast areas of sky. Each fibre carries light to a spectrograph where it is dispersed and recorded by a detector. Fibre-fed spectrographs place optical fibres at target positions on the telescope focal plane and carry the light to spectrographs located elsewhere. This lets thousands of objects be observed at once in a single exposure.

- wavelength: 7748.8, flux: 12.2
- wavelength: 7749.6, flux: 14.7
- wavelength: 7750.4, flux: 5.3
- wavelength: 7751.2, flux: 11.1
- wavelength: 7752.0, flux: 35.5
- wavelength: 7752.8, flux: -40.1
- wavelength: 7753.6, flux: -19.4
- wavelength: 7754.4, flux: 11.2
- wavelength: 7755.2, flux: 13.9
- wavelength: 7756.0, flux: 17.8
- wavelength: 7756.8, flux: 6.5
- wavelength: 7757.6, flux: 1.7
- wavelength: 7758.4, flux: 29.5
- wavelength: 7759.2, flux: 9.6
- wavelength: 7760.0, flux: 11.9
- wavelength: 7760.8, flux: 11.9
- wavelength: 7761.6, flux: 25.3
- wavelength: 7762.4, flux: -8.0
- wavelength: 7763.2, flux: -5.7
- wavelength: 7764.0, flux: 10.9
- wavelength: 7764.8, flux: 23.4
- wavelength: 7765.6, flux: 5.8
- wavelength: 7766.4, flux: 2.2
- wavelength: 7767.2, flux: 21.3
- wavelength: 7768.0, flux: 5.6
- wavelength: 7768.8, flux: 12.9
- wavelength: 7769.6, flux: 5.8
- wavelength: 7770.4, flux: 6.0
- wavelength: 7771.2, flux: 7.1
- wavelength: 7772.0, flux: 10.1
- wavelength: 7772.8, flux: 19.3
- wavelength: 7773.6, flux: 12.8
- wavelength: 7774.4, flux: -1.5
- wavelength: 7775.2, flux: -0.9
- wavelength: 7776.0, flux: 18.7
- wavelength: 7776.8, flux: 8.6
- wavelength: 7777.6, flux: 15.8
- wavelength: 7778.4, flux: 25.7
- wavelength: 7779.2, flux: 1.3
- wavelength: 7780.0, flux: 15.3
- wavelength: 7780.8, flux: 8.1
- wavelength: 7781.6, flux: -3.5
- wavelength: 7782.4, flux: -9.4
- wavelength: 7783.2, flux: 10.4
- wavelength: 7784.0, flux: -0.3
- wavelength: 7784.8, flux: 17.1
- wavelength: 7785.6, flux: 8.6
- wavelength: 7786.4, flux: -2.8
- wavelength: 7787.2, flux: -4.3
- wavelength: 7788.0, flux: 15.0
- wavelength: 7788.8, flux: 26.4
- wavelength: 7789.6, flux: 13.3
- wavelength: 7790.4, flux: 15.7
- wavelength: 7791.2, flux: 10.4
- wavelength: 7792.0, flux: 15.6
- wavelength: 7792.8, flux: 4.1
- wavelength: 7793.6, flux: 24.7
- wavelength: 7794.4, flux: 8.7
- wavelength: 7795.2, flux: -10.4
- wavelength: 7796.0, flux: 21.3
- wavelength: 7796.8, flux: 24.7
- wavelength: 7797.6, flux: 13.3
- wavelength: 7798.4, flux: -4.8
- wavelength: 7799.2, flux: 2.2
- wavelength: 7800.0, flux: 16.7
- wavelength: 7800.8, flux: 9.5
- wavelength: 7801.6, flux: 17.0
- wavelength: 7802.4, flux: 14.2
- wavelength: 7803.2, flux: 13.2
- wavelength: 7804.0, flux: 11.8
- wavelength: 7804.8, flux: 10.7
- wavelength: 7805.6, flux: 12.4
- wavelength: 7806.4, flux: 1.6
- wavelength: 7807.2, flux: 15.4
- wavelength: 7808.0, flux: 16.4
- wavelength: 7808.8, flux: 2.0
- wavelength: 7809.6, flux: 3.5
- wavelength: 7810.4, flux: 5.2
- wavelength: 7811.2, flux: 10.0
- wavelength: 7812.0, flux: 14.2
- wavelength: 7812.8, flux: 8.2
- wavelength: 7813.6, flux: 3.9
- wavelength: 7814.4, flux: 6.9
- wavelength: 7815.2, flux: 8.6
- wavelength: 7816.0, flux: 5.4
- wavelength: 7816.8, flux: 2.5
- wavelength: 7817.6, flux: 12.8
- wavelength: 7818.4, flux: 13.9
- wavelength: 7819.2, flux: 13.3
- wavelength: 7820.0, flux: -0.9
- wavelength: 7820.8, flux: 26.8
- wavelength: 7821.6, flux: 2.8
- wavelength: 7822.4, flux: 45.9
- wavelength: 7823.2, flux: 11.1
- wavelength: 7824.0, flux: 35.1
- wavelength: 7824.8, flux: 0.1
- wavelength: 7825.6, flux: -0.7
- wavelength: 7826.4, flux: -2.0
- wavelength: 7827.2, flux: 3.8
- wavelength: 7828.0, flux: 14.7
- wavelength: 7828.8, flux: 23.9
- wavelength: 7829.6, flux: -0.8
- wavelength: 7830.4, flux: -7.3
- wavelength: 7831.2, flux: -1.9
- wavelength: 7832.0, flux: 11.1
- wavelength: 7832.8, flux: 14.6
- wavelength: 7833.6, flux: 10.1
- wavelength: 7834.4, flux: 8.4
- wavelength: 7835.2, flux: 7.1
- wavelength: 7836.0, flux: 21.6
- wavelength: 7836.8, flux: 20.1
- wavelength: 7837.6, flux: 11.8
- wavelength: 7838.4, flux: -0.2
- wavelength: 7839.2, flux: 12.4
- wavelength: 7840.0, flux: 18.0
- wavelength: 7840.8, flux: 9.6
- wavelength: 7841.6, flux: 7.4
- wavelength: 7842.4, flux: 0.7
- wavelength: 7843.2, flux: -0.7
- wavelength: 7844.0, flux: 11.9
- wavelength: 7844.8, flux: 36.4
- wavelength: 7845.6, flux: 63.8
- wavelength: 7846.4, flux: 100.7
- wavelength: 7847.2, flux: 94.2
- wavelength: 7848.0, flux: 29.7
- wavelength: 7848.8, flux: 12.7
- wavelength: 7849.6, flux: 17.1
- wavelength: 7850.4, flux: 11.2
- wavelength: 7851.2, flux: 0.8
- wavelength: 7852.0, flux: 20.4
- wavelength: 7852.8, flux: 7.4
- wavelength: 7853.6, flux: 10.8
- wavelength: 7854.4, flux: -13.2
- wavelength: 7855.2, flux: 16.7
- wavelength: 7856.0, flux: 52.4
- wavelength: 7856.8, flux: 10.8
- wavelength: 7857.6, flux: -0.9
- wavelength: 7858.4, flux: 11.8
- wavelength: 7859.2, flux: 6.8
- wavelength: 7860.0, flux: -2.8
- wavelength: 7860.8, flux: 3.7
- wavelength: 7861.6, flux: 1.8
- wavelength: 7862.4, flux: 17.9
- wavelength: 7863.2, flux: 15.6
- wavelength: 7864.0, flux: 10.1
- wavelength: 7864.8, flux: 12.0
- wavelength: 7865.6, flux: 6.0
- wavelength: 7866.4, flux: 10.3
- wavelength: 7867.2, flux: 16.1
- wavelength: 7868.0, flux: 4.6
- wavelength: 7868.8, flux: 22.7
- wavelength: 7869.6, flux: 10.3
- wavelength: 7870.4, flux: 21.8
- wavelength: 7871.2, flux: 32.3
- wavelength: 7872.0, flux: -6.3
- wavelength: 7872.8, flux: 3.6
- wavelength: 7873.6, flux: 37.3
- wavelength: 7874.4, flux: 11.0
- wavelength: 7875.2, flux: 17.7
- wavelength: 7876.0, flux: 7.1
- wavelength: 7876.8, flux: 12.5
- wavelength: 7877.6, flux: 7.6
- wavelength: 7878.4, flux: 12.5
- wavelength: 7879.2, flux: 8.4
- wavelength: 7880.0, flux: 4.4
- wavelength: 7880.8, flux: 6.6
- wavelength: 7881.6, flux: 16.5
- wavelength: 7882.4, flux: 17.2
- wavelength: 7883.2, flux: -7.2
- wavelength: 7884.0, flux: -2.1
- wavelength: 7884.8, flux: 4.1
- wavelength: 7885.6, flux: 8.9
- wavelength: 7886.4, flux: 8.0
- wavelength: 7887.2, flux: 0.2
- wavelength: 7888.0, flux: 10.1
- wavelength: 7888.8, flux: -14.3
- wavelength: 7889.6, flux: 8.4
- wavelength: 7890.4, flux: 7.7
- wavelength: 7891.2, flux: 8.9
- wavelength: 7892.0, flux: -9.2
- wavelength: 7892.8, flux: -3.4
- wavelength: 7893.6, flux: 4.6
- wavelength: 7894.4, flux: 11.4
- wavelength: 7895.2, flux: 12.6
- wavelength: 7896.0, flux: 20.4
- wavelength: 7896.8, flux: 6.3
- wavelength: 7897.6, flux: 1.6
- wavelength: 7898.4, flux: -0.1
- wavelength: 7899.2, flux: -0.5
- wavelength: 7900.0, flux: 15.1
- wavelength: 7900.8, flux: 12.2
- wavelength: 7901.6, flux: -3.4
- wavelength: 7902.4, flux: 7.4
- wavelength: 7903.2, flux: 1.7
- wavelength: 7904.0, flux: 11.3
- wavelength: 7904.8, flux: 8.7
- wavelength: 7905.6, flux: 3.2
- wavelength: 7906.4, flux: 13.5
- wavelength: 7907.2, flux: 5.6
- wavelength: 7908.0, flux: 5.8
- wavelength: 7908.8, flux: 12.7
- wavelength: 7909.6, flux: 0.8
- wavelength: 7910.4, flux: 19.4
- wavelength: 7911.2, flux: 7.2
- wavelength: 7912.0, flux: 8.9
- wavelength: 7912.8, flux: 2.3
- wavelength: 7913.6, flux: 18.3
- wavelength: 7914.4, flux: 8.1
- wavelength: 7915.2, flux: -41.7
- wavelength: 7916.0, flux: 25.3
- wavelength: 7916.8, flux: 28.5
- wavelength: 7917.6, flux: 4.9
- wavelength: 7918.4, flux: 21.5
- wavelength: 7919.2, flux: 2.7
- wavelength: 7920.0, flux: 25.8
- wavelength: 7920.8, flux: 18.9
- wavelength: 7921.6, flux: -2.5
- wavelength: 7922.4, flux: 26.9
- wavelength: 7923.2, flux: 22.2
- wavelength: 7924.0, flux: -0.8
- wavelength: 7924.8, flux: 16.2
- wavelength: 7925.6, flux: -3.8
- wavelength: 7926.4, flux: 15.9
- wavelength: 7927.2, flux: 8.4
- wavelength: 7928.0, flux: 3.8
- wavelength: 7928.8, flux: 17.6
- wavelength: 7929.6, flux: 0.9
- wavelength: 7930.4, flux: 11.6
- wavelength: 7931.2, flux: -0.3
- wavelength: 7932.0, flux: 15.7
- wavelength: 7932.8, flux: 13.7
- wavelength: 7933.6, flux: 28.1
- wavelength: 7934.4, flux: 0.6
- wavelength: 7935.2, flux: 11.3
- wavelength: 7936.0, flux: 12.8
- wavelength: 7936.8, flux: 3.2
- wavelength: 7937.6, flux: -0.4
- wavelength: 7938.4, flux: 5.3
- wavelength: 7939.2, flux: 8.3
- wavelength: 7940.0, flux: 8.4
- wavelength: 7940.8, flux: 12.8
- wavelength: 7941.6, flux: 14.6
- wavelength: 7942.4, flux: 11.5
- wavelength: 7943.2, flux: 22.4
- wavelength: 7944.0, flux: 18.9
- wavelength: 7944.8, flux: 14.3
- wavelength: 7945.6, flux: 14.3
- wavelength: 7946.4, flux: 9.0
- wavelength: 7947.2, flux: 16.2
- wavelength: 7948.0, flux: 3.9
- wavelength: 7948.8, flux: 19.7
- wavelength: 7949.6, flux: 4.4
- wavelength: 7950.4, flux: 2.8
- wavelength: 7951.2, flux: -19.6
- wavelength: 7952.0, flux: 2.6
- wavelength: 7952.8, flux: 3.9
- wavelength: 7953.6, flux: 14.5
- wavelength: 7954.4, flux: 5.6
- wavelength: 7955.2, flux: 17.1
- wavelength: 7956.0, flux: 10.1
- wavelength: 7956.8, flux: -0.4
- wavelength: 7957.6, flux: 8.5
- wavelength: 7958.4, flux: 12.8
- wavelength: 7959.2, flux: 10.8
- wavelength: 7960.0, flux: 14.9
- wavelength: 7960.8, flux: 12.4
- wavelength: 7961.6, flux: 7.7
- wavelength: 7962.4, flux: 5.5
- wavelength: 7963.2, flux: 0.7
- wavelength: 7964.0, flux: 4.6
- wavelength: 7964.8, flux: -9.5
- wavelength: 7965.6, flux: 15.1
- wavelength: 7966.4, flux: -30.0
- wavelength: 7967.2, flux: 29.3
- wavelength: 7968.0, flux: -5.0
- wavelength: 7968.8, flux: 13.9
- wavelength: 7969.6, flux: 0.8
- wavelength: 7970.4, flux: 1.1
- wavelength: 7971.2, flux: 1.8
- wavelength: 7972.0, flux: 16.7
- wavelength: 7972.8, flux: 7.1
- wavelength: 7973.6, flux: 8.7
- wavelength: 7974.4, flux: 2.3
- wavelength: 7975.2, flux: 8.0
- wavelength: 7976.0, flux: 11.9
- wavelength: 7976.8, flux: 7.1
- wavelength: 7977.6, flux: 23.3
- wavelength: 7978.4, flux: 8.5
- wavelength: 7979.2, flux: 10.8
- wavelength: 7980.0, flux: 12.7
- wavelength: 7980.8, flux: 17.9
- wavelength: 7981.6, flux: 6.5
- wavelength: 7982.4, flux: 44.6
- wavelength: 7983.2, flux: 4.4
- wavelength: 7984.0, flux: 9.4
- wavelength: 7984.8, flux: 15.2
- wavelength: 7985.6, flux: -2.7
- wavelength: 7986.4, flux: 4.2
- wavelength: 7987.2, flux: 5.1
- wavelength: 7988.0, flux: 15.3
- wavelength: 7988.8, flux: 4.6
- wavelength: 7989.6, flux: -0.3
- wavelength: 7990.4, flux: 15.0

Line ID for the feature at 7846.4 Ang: H-alpha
